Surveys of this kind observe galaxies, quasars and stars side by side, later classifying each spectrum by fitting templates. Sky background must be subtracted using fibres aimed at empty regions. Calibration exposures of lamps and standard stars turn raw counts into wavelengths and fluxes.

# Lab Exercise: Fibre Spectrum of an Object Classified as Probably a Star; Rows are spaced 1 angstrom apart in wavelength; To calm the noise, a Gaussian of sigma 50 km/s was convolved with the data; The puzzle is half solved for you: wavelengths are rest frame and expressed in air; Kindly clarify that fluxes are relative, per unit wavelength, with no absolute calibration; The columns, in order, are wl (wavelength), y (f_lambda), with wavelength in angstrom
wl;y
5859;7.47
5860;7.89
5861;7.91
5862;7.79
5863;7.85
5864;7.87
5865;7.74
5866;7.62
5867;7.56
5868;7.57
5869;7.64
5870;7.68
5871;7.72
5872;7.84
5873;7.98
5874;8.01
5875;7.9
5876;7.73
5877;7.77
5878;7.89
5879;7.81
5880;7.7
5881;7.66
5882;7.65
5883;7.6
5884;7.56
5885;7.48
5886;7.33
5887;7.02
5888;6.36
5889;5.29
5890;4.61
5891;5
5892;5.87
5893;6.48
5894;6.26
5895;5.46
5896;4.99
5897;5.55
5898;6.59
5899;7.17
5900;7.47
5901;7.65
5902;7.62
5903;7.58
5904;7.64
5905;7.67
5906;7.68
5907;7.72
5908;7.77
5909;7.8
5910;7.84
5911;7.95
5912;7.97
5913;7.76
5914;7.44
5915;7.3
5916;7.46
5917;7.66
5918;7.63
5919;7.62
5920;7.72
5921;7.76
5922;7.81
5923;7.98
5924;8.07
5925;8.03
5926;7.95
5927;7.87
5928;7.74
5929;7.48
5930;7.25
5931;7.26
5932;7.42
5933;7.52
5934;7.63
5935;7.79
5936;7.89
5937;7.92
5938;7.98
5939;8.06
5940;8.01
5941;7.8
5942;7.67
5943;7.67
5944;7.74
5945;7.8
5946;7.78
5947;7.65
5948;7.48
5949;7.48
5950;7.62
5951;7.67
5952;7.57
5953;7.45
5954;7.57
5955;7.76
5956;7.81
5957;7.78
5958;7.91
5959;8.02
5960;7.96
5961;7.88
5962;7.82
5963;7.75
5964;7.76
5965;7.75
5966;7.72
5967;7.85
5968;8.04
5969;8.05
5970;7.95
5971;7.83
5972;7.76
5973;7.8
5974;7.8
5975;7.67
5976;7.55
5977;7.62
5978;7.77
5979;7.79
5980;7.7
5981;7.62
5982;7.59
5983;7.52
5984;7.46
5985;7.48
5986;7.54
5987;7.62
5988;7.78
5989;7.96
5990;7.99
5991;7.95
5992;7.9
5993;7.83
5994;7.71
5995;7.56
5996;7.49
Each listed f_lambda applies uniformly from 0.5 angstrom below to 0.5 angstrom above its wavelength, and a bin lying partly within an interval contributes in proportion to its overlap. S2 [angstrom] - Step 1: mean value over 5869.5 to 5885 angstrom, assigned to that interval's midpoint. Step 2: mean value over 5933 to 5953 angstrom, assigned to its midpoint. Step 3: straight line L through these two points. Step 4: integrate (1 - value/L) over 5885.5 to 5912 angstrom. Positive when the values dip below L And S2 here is 3.23 angstrom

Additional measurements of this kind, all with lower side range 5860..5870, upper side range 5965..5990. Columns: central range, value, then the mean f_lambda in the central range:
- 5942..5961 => 0.1 angstrom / 7.71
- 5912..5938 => 0.1 angstrom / 7.69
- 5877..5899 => 3.2 angstrom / 6.62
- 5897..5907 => 0.5 angstrom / 7.37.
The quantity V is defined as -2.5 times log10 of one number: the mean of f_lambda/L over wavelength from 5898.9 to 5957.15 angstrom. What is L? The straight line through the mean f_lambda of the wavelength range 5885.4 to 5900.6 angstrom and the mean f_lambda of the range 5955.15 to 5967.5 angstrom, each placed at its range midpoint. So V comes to -0.11 mag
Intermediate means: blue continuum 6.12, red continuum 7.83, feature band 7.7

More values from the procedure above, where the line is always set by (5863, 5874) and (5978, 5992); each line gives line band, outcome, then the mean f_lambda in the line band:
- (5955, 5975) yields -0.019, 7.85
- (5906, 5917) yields 0.004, 7.7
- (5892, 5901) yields 0.222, 6.3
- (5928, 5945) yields 0.003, 7.7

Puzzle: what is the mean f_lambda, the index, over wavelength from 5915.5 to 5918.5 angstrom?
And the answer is 7.58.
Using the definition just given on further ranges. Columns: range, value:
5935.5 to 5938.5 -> 7.93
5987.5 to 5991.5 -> 7.92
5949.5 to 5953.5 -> 7.58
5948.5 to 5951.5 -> 7.59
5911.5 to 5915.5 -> 7.62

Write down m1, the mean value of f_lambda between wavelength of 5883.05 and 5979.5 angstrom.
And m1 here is 7.48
